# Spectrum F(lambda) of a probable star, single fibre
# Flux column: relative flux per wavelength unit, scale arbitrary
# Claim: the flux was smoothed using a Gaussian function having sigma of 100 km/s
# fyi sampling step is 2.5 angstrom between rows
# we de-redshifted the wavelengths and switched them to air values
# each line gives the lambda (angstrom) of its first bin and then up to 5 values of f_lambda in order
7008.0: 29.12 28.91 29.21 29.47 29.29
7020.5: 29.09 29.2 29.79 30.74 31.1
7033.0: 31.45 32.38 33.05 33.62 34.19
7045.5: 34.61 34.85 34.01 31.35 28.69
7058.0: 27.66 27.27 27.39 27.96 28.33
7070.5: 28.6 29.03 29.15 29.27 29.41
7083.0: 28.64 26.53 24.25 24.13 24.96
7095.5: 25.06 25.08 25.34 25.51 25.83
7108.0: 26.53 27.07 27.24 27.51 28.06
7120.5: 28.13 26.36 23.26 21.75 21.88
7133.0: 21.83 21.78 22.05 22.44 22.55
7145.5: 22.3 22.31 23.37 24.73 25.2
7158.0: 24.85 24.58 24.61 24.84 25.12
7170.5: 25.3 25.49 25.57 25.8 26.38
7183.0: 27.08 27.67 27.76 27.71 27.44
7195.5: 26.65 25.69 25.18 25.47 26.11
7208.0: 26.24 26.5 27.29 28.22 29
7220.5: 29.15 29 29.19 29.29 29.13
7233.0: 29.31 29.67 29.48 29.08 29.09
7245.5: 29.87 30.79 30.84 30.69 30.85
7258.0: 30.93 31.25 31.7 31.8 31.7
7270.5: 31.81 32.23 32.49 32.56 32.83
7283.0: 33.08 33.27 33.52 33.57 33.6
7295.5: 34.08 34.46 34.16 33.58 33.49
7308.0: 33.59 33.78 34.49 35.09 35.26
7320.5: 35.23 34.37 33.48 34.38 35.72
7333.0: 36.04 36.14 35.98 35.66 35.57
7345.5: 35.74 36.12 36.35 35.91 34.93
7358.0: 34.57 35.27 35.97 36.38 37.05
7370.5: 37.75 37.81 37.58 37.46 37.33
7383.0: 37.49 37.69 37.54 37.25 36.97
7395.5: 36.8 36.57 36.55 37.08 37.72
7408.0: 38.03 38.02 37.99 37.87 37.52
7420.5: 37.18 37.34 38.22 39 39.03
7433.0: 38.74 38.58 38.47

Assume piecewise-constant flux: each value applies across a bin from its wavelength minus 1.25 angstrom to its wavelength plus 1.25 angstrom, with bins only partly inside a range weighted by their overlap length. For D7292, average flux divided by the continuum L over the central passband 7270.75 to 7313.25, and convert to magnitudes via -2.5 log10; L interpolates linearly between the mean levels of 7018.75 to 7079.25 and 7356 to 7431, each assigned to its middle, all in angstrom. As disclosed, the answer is 0.06 mag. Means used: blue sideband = 30.5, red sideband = 37.3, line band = 33.4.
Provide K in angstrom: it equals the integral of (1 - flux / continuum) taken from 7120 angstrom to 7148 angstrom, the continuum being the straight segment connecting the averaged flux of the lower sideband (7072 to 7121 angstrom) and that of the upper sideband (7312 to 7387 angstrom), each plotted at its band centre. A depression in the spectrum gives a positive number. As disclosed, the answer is 5.17 angstrom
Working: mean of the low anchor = 26.8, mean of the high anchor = 36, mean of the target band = 23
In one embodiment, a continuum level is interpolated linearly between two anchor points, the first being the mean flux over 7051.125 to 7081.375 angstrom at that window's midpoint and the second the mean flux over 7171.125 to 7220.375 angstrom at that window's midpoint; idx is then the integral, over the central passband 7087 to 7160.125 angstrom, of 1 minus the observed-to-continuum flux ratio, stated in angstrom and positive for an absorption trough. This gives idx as 8.8 angstrom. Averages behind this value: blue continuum 28.8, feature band 24.5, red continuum 26.7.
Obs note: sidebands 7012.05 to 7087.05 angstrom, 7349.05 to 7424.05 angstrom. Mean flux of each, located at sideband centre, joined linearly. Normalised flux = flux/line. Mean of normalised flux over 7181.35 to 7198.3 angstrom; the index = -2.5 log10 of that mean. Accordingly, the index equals 0.21 mag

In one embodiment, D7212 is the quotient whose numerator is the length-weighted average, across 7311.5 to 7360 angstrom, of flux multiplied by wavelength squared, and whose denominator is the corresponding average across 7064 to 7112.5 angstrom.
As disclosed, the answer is 1.4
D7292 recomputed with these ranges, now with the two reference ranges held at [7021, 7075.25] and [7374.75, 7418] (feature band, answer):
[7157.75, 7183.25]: 0.29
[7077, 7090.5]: 0.15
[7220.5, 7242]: 0.17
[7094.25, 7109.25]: 0.23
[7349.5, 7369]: 0.03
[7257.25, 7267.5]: 0.11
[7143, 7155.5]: 0.36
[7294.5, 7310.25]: 0.05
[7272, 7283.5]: 0.08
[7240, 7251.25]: 0.15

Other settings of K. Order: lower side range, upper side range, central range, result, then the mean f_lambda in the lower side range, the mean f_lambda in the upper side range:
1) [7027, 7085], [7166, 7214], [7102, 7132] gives 3.0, 30.5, 26.3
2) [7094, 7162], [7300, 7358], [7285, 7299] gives -0.3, 24.5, 35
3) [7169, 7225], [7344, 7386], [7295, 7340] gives -1.1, 26.9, 36.5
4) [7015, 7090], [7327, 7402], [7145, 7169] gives 5.9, 30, 36.4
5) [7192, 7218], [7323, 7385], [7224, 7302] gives -3.1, 26.6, 36.1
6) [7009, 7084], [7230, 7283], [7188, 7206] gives 2.5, 30.3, 30.9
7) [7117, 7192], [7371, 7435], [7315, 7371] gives -1.7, 24.7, 37.6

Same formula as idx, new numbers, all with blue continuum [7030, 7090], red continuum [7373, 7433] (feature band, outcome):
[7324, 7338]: 0.3 angstrom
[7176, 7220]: 8.3 angstrom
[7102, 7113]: 1.7 angstrom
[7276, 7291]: 0.8 angstrom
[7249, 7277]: 2.5 angstrom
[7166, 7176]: 2.2 angstrom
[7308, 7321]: 0.4 angstrom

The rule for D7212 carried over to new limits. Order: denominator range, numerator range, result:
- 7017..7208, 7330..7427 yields 1.47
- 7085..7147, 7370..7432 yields 1.65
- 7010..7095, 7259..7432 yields 1.30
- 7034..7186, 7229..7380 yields 1.33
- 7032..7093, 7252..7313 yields 1.17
